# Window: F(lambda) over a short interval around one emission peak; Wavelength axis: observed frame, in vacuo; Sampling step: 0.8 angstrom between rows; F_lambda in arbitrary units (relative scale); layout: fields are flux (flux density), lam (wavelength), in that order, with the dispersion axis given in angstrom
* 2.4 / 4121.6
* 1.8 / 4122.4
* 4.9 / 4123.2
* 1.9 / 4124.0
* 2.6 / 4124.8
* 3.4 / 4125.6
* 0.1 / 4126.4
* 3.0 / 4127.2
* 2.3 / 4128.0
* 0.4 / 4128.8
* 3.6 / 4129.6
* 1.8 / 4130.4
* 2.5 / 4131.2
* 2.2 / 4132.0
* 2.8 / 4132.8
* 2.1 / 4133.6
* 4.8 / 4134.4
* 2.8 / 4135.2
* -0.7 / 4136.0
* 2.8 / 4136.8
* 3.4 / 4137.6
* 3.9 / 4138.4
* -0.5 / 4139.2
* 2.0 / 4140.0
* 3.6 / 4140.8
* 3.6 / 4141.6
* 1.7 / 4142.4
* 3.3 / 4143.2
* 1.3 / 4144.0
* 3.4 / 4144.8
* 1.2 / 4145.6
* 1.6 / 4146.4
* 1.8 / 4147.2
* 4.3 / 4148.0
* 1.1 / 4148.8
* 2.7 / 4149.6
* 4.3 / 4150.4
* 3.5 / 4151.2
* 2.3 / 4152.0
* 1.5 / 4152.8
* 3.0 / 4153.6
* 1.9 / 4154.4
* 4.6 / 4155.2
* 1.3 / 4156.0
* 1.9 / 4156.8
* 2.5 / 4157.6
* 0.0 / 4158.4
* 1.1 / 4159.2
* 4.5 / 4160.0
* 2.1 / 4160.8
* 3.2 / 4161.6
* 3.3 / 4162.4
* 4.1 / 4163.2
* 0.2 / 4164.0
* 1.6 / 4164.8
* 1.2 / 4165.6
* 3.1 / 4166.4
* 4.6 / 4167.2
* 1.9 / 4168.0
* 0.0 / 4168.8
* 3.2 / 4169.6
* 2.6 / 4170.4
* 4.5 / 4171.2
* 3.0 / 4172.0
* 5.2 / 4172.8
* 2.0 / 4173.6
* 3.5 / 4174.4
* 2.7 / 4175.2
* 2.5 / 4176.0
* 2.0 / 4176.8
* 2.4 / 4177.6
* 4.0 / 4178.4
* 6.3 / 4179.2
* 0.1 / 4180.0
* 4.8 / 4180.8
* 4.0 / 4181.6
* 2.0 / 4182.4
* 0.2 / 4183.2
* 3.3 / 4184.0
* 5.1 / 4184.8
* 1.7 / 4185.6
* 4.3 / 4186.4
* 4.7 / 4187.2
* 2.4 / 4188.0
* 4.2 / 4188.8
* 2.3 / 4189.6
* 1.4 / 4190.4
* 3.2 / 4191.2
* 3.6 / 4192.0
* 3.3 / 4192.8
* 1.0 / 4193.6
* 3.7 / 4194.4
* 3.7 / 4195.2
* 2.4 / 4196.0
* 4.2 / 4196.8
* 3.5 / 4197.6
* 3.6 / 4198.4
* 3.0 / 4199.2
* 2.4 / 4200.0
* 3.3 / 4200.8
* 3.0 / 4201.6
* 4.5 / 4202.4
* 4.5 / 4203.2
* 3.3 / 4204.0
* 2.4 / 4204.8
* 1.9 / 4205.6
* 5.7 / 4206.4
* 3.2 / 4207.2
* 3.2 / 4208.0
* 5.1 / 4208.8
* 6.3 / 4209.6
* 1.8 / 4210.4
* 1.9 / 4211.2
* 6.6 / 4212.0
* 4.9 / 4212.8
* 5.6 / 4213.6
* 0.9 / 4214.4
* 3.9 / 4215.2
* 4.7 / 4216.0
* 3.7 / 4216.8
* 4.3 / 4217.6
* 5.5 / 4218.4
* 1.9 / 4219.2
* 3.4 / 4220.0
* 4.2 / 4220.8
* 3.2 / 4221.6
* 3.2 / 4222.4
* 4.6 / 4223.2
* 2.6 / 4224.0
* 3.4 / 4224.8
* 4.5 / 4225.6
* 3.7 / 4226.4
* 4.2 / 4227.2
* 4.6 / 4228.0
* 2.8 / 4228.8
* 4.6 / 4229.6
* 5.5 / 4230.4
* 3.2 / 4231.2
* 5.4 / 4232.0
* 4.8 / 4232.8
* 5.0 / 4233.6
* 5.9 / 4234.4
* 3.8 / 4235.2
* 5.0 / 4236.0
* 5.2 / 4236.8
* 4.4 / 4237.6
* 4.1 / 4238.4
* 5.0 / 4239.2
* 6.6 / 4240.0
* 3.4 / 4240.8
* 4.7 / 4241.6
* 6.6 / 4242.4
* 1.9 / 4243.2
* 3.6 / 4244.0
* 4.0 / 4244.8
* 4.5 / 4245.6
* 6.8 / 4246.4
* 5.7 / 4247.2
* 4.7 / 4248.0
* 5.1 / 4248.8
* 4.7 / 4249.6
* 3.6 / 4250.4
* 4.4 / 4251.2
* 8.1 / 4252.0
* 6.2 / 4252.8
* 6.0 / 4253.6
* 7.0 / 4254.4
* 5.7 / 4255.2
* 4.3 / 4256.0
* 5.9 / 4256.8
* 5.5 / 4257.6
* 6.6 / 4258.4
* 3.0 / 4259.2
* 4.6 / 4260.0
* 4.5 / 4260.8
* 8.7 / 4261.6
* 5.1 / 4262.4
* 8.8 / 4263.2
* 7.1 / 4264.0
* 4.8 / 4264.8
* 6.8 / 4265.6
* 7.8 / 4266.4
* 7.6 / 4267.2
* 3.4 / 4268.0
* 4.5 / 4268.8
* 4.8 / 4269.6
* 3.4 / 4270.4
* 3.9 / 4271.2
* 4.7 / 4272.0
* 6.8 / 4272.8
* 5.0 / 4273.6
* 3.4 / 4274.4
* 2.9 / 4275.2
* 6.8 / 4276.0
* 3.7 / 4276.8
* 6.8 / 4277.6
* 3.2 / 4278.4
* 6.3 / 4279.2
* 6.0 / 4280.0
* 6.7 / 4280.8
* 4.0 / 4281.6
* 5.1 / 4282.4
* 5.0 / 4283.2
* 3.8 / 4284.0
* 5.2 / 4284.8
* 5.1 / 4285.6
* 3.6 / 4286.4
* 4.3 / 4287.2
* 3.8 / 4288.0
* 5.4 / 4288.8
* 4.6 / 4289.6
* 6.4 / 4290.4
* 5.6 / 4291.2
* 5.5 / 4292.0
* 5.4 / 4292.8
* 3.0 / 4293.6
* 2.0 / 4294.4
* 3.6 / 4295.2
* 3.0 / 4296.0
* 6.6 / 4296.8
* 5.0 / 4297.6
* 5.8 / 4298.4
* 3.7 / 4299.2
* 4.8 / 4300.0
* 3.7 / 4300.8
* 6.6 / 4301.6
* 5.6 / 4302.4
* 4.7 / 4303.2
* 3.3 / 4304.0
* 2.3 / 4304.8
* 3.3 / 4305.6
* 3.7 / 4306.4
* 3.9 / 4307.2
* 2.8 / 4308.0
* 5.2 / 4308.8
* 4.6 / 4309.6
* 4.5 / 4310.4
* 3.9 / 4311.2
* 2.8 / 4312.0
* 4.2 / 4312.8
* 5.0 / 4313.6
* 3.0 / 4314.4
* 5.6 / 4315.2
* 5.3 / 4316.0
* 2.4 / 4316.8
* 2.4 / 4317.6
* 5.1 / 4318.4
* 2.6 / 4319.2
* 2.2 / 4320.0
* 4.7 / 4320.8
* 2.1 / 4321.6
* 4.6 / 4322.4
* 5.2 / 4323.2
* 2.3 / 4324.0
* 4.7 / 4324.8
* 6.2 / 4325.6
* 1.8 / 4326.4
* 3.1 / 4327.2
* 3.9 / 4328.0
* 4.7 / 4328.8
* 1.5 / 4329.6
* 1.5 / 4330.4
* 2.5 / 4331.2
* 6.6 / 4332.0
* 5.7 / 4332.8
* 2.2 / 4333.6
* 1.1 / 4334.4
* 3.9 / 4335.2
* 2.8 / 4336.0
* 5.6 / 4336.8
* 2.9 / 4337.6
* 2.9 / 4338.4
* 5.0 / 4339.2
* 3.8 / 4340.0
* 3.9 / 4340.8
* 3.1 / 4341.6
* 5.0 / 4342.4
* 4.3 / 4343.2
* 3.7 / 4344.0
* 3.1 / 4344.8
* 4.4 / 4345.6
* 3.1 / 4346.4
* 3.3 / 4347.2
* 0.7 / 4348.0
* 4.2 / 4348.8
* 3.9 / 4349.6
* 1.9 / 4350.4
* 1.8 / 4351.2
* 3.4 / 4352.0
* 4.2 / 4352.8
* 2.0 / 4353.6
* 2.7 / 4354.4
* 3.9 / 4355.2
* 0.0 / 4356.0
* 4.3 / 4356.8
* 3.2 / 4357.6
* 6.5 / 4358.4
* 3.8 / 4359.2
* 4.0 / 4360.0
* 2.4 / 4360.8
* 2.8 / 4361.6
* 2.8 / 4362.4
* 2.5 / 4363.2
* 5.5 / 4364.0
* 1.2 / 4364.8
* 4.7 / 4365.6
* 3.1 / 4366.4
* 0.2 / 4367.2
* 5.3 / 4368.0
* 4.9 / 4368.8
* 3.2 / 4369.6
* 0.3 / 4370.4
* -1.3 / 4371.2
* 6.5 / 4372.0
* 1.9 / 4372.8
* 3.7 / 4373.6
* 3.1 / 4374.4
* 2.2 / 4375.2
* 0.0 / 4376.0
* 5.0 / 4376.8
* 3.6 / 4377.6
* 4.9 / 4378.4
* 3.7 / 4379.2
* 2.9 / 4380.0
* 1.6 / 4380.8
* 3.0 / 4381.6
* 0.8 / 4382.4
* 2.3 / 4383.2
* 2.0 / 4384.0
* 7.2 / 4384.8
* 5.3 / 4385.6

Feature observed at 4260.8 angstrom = C IV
